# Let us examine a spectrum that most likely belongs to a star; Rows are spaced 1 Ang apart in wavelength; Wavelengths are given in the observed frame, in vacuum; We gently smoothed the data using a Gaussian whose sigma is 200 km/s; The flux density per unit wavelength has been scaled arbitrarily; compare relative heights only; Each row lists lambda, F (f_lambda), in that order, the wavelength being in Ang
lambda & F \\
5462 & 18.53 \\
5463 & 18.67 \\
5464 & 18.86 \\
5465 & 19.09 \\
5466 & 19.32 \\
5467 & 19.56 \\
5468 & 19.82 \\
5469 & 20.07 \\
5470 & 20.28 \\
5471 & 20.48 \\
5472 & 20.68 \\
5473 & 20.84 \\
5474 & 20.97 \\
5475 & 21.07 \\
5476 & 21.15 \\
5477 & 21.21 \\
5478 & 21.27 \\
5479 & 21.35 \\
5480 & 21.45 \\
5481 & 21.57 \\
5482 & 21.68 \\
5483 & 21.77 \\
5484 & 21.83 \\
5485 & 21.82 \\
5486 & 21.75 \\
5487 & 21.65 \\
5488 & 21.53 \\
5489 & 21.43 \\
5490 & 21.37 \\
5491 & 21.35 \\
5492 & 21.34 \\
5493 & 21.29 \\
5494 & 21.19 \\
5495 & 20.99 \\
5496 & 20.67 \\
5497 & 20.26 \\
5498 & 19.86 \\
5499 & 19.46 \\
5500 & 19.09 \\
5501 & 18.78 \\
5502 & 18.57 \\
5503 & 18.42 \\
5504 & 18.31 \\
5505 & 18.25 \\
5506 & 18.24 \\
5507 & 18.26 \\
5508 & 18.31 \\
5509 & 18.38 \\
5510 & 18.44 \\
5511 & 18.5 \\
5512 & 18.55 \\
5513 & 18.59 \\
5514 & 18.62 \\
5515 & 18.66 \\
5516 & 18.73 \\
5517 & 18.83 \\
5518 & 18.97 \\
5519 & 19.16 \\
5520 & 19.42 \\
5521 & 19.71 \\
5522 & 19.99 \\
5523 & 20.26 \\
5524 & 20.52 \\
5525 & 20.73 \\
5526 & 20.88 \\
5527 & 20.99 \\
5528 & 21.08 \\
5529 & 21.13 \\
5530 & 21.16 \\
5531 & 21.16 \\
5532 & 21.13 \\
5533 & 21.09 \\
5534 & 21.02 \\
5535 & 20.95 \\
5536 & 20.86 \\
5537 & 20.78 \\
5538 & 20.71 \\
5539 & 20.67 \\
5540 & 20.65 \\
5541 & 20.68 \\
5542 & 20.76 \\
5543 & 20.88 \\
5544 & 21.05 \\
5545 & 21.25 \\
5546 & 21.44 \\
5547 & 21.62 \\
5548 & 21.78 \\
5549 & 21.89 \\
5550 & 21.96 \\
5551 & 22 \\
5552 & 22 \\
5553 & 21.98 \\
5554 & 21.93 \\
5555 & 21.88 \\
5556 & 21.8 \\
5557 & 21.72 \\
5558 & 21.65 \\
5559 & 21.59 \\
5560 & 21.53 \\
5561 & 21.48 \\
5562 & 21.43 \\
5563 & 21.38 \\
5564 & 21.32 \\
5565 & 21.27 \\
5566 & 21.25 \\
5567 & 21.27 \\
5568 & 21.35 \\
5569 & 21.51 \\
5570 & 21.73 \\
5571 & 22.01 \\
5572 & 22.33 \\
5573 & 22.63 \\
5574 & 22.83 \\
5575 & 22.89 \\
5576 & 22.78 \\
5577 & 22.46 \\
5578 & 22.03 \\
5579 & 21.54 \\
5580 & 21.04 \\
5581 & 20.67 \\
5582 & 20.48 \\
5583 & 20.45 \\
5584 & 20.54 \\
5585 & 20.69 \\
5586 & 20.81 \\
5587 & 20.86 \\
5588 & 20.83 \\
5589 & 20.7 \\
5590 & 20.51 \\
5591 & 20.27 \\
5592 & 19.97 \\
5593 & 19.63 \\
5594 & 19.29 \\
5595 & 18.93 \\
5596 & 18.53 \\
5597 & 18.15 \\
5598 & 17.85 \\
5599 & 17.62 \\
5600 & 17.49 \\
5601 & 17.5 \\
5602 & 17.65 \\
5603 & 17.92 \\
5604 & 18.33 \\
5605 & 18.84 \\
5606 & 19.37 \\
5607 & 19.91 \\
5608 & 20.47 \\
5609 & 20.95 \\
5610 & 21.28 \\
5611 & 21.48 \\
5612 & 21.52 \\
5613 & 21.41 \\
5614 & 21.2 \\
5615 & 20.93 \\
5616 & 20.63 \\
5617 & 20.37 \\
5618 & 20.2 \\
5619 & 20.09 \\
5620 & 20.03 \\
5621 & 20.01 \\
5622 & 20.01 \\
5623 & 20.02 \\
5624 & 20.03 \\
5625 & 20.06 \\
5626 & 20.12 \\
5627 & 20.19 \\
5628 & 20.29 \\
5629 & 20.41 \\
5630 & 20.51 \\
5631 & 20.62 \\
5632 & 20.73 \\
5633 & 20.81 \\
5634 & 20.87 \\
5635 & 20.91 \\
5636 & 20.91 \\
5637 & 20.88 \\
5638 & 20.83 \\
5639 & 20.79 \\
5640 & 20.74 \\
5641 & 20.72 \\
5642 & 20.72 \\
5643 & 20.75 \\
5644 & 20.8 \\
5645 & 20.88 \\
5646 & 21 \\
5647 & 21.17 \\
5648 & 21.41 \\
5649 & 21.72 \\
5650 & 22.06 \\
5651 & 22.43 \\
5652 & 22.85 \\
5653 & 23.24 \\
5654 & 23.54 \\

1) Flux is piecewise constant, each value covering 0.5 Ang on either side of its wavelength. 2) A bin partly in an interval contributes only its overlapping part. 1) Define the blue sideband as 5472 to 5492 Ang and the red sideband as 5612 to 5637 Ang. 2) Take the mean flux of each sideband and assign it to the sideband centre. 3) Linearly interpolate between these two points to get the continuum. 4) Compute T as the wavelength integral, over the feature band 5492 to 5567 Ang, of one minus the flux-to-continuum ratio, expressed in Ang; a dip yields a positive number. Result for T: 2.42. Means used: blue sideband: 21.4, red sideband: 20.5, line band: 20.4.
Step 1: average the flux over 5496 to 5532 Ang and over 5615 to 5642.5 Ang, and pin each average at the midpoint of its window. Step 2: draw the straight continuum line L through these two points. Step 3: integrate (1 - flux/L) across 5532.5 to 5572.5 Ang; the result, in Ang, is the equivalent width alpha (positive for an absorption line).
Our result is -3.31 Ang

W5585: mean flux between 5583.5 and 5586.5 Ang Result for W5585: 20.7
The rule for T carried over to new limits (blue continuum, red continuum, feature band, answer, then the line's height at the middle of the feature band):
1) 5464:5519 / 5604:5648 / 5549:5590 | -2.4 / 20.3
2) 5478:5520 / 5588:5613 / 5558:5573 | -1.5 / 19.6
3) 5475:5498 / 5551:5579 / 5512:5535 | 1.6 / 21.6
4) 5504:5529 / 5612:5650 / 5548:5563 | -1.5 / 19.7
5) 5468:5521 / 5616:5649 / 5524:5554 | -1.4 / 20.2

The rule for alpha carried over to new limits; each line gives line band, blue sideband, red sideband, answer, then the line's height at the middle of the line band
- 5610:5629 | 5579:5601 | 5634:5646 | -0.1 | 20.4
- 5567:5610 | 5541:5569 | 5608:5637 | 1.5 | 21.1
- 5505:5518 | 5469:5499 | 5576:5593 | 1.6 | 21.1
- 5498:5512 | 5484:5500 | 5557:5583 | 1.7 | 21.1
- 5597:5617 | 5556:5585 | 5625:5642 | 1.4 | 21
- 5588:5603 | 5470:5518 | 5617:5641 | 1.1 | 20.4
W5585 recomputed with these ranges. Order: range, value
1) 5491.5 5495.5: 21.2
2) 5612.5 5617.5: 20.9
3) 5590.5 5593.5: 20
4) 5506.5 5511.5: 18.4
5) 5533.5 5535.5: 21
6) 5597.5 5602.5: 17.6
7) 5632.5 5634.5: 20.8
